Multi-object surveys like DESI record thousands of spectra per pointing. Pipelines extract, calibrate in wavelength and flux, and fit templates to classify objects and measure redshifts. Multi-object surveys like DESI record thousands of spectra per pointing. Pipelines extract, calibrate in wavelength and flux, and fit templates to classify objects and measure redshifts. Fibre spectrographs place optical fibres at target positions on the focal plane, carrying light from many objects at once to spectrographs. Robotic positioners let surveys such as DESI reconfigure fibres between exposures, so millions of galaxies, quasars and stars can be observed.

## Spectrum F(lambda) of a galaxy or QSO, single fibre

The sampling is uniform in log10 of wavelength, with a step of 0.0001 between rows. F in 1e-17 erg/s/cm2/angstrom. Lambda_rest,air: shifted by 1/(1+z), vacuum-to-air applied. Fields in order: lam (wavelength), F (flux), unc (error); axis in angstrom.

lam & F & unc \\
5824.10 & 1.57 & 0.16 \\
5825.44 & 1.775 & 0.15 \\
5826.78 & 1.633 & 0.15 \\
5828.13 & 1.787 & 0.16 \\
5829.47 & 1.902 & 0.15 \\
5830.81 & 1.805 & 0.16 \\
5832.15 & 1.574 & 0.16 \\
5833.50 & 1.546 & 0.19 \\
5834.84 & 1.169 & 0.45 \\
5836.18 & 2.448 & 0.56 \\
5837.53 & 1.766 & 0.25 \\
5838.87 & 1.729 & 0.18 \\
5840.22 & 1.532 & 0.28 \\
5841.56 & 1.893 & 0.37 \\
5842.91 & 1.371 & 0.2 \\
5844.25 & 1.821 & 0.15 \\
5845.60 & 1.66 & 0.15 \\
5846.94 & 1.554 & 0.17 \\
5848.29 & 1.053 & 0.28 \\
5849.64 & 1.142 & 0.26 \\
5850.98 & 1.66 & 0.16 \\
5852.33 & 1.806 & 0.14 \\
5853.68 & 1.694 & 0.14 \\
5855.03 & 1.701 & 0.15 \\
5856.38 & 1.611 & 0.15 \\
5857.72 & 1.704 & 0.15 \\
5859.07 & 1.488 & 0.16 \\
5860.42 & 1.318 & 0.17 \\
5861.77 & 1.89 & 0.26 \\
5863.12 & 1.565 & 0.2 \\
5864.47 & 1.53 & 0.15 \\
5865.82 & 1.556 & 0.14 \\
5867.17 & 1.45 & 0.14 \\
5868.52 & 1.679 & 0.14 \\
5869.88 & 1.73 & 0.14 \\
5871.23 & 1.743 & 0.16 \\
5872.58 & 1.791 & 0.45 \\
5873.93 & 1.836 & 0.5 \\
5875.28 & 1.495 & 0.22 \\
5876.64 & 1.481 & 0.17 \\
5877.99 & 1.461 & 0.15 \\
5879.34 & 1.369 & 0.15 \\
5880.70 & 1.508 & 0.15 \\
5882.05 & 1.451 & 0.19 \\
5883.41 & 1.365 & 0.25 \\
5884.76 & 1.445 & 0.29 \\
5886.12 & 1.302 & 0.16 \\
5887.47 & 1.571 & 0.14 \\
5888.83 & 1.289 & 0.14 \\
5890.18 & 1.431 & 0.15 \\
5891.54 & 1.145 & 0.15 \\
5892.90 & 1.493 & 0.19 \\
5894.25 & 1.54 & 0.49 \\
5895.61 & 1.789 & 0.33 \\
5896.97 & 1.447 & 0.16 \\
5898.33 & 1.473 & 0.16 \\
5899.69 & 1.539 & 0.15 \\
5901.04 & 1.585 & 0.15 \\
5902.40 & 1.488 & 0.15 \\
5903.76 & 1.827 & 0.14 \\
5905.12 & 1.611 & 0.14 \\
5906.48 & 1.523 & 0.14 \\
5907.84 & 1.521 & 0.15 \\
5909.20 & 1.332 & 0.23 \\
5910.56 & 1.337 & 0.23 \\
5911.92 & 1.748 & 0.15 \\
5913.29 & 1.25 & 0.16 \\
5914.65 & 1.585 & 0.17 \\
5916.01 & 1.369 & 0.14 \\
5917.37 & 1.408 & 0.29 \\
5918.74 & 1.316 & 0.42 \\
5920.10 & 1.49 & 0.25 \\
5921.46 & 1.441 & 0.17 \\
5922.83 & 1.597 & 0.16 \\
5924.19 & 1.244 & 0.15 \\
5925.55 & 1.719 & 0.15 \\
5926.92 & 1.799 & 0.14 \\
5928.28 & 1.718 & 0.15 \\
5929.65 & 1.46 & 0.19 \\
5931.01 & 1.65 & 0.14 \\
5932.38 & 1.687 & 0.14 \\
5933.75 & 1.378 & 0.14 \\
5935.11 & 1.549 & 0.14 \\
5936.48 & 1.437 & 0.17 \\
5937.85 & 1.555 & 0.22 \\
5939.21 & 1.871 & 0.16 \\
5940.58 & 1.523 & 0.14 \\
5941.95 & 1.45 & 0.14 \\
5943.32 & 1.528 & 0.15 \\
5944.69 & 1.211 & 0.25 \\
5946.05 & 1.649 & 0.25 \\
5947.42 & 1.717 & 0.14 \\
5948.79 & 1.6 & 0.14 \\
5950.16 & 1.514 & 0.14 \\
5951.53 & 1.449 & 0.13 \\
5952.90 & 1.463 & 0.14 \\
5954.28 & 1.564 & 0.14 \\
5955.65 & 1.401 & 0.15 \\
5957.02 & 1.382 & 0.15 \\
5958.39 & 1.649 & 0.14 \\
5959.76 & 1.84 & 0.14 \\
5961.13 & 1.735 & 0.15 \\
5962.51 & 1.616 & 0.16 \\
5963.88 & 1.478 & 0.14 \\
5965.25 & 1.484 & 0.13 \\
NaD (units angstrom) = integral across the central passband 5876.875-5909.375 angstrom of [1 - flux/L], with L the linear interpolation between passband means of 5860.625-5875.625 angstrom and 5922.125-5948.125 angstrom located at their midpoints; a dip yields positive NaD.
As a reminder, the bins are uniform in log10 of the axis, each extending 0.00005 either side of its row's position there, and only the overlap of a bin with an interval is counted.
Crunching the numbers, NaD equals 2.8 angstrom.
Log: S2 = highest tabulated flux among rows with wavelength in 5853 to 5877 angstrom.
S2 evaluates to 1.89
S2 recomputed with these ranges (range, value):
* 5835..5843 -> 2.448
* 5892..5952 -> 1.871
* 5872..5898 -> 1.836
